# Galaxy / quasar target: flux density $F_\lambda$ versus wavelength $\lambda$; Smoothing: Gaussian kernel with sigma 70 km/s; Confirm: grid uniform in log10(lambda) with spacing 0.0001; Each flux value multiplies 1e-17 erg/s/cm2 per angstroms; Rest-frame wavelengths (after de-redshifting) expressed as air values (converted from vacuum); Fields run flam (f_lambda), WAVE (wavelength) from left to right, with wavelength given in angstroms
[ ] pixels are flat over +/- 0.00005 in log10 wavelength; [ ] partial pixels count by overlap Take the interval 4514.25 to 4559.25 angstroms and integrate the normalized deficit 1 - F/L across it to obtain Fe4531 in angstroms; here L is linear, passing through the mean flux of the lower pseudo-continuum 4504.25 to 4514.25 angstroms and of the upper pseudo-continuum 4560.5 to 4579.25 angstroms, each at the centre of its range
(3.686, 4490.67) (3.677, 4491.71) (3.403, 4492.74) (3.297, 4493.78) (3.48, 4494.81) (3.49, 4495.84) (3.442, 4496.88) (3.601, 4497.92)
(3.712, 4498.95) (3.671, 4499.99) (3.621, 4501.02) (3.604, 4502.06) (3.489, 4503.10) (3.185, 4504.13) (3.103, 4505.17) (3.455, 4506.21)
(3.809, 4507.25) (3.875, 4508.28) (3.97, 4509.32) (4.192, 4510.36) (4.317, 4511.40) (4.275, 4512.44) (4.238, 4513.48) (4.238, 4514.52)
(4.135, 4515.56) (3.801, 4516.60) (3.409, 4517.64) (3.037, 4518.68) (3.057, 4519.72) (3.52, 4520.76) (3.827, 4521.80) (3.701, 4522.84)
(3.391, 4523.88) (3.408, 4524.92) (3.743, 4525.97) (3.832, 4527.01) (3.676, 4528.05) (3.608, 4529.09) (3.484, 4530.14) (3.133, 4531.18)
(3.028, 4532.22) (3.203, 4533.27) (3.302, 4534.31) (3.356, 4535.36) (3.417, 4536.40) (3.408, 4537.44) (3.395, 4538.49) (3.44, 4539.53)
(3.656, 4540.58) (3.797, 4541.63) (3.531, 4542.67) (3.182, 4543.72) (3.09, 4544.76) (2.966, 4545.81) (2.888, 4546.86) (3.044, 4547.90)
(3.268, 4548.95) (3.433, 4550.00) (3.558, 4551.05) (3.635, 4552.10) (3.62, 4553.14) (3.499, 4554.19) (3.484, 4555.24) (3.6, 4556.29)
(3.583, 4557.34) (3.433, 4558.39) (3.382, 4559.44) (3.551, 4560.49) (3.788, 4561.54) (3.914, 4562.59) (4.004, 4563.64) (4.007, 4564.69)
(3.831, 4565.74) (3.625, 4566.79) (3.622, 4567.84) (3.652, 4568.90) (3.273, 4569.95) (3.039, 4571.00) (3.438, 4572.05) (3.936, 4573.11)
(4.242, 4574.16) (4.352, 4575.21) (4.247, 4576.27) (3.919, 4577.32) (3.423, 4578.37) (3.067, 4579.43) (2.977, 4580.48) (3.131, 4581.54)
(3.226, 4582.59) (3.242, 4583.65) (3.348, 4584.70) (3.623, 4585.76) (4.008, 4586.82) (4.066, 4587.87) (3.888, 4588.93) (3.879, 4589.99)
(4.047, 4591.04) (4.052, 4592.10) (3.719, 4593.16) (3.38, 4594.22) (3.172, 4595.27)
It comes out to 4.4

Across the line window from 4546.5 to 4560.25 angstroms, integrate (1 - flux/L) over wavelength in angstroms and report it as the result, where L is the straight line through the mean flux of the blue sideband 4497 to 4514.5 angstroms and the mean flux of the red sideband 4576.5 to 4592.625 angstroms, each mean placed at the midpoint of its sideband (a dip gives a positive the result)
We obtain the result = 0.9 angstroms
